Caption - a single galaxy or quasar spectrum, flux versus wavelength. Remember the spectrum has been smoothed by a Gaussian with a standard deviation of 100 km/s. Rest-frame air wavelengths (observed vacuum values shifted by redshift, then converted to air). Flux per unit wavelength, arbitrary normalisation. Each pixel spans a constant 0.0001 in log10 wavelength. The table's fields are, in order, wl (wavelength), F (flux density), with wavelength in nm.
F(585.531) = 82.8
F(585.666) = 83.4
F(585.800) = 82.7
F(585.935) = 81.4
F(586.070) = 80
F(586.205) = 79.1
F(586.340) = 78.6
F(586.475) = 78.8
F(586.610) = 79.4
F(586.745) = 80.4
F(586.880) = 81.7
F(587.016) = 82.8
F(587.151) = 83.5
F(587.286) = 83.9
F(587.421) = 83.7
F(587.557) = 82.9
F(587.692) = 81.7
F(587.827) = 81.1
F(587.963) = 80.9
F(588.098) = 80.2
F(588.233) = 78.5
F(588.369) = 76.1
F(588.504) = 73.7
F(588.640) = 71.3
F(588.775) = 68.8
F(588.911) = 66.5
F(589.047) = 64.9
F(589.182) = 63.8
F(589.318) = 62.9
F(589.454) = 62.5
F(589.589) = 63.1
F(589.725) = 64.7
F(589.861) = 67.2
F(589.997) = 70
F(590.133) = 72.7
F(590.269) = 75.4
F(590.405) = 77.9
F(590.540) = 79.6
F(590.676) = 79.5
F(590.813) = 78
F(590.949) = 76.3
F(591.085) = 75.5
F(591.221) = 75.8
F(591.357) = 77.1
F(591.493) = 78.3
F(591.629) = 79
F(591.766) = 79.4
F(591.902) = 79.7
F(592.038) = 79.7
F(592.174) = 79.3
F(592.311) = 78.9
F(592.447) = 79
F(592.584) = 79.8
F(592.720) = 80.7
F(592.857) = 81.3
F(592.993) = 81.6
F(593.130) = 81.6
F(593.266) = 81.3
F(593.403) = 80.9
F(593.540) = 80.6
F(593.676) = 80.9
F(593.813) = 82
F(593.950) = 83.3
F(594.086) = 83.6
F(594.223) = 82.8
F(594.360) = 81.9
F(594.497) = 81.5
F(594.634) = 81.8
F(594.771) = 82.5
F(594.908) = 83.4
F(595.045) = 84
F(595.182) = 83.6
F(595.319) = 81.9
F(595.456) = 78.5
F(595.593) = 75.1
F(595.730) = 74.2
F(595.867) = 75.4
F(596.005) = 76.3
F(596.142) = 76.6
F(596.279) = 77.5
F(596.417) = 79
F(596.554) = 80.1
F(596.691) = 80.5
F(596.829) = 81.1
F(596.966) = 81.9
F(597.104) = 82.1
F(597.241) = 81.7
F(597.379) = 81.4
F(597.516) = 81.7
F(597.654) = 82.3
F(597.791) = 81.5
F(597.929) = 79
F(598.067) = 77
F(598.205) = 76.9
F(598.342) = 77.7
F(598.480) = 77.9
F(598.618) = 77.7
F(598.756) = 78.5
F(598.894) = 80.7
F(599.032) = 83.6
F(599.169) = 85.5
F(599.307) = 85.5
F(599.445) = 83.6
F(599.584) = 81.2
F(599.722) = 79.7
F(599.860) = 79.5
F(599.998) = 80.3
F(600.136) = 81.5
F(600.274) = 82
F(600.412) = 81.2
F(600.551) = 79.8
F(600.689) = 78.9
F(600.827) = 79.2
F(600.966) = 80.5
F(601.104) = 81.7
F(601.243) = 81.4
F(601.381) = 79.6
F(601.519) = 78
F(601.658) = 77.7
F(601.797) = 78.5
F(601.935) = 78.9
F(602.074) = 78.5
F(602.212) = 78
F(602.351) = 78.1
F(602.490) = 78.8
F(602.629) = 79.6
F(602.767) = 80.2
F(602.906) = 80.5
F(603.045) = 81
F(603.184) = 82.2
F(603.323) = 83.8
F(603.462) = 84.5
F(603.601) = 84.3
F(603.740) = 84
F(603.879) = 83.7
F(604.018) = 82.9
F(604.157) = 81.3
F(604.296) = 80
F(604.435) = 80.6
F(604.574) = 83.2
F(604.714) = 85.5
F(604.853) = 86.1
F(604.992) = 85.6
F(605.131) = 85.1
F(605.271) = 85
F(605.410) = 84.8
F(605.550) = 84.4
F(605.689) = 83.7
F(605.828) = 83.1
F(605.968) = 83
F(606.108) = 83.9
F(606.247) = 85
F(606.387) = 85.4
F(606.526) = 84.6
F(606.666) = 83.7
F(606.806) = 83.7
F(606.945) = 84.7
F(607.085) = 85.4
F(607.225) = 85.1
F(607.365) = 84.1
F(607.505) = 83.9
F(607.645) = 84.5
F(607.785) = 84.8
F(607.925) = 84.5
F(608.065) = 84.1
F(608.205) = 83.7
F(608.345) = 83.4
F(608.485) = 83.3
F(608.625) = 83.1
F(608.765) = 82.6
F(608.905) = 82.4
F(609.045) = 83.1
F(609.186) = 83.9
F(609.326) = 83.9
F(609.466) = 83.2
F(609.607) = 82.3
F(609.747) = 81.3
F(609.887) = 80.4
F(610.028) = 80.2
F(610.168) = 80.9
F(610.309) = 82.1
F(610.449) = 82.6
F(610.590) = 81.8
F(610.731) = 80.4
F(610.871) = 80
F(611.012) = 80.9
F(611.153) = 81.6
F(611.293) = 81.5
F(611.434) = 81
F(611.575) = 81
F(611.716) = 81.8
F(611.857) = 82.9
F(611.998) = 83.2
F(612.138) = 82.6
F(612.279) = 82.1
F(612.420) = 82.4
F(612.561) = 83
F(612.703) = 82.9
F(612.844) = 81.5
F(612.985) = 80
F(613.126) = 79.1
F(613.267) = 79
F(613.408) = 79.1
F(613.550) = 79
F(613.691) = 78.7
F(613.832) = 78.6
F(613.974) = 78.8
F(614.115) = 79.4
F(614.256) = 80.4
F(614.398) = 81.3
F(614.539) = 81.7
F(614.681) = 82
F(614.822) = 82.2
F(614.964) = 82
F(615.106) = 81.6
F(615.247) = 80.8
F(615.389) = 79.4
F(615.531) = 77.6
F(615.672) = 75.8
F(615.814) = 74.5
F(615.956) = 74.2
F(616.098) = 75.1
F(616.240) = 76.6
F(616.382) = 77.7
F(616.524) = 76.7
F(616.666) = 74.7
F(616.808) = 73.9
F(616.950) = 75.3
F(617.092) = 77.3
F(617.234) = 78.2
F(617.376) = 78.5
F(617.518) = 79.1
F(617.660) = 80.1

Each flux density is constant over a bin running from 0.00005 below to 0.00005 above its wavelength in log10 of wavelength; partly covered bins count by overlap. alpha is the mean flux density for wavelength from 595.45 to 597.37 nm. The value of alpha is 78.6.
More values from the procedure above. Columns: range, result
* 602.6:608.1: 83.7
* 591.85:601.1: 80.5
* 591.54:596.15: 80.4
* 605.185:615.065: 82.4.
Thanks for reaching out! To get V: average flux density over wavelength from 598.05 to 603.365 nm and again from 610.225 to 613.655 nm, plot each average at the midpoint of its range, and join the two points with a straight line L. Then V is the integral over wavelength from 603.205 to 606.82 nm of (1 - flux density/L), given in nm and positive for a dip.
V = -0.15 nm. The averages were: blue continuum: 80.1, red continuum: 81.3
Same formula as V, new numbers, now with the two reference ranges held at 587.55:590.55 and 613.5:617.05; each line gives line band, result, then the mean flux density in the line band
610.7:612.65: -0.11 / 81.8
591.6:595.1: -0.39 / 81.2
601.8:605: -0.26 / 81.7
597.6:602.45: -0.35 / 80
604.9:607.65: -0.30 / 84.4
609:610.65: -0.11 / 82.1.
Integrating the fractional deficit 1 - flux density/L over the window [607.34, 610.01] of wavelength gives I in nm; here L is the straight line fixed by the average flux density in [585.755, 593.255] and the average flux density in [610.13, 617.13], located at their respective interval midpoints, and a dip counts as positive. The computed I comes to -0.14 nm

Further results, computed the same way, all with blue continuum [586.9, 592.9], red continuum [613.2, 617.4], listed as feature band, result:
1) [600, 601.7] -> -0.07 nm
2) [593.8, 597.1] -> -0.17 nm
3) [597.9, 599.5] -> -0.07 nm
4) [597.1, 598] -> -0.06 nm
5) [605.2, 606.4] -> -0.11 nm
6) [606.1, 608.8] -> -0.23 nm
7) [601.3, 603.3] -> -0.06 nm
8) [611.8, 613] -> -0.07 nm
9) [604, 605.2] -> -0.09 nm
